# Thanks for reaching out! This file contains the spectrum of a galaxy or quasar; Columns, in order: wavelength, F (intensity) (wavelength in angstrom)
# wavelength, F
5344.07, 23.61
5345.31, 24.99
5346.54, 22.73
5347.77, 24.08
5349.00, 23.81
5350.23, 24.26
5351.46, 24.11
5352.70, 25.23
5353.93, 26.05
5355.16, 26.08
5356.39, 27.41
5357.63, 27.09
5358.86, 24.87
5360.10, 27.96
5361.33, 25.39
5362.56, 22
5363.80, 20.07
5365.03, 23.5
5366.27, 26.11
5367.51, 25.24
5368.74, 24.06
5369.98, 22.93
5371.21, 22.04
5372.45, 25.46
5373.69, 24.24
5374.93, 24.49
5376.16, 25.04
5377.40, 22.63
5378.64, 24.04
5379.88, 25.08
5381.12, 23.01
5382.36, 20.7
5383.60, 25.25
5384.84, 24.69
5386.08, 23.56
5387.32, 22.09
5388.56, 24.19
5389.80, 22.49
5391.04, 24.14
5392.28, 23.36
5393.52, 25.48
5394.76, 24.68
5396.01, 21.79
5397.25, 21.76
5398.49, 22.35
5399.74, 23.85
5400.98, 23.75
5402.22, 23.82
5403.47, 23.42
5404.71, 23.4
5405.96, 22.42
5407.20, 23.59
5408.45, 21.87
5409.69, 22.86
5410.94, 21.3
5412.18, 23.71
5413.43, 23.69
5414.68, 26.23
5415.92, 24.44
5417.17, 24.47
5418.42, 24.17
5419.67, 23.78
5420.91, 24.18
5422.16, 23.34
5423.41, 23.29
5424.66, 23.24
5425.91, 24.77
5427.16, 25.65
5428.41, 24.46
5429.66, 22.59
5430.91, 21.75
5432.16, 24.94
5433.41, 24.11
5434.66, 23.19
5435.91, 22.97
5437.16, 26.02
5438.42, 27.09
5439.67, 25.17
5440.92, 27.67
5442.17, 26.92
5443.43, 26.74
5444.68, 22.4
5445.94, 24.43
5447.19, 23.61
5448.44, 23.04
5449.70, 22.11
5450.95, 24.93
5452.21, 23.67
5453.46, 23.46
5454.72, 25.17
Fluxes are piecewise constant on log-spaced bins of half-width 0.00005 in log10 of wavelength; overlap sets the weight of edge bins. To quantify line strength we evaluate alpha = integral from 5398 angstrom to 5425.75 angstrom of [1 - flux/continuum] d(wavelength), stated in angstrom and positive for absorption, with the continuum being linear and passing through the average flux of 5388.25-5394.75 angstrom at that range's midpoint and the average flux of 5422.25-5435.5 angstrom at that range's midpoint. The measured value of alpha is 0.4 angstrom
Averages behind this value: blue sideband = 24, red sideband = 23.8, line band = 23.5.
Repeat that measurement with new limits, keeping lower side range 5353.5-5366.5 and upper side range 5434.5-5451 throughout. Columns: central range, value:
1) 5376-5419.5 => 2.51 angstrom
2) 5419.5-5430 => 0.37 angstrom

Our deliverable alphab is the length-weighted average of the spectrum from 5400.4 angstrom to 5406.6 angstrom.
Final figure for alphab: 23.4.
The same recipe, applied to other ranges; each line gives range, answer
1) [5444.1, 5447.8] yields 23.5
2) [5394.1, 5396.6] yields 23.2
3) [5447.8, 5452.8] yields 23.4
